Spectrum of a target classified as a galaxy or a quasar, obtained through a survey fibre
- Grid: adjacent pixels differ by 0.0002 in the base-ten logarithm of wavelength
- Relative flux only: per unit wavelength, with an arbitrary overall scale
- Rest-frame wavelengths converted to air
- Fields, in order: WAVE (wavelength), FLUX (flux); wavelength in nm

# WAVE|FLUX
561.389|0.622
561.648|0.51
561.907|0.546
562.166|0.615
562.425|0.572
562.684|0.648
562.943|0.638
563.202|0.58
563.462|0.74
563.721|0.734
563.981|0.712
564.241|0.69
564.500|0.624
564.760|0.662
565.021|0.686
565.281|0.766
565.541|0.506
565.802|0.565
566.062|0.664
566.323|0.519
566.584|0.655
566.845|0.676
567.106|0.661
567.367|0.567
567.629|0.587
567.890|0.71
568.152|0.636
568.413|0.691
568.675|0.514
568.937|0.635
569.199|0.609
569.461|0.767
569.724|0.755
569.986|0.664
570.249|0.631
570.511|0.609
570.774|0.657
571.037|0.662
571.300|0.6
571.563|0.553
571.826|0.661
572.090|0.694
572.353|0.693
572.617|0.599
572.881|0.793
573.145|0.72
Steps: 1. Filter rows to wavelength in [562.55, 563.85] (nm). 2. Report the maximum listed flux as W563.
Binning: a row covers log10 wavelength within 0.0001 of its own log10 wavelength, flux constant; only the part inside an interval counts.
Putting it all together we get 0.74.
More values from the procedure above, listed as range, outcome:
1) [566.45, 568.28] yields 0.71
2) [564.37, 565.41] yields 0.766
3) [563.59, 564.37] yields 0.734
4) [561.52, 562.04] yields 0.546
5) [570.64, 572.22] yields 0.694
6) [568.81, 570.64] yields 0.767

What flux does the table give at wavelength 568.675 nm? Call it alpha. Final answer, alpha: 0.514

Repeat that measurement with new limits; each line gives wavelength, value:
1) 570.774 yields 0.657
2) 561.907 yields 0.546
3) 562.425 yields 0.572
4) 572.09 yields 0.694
